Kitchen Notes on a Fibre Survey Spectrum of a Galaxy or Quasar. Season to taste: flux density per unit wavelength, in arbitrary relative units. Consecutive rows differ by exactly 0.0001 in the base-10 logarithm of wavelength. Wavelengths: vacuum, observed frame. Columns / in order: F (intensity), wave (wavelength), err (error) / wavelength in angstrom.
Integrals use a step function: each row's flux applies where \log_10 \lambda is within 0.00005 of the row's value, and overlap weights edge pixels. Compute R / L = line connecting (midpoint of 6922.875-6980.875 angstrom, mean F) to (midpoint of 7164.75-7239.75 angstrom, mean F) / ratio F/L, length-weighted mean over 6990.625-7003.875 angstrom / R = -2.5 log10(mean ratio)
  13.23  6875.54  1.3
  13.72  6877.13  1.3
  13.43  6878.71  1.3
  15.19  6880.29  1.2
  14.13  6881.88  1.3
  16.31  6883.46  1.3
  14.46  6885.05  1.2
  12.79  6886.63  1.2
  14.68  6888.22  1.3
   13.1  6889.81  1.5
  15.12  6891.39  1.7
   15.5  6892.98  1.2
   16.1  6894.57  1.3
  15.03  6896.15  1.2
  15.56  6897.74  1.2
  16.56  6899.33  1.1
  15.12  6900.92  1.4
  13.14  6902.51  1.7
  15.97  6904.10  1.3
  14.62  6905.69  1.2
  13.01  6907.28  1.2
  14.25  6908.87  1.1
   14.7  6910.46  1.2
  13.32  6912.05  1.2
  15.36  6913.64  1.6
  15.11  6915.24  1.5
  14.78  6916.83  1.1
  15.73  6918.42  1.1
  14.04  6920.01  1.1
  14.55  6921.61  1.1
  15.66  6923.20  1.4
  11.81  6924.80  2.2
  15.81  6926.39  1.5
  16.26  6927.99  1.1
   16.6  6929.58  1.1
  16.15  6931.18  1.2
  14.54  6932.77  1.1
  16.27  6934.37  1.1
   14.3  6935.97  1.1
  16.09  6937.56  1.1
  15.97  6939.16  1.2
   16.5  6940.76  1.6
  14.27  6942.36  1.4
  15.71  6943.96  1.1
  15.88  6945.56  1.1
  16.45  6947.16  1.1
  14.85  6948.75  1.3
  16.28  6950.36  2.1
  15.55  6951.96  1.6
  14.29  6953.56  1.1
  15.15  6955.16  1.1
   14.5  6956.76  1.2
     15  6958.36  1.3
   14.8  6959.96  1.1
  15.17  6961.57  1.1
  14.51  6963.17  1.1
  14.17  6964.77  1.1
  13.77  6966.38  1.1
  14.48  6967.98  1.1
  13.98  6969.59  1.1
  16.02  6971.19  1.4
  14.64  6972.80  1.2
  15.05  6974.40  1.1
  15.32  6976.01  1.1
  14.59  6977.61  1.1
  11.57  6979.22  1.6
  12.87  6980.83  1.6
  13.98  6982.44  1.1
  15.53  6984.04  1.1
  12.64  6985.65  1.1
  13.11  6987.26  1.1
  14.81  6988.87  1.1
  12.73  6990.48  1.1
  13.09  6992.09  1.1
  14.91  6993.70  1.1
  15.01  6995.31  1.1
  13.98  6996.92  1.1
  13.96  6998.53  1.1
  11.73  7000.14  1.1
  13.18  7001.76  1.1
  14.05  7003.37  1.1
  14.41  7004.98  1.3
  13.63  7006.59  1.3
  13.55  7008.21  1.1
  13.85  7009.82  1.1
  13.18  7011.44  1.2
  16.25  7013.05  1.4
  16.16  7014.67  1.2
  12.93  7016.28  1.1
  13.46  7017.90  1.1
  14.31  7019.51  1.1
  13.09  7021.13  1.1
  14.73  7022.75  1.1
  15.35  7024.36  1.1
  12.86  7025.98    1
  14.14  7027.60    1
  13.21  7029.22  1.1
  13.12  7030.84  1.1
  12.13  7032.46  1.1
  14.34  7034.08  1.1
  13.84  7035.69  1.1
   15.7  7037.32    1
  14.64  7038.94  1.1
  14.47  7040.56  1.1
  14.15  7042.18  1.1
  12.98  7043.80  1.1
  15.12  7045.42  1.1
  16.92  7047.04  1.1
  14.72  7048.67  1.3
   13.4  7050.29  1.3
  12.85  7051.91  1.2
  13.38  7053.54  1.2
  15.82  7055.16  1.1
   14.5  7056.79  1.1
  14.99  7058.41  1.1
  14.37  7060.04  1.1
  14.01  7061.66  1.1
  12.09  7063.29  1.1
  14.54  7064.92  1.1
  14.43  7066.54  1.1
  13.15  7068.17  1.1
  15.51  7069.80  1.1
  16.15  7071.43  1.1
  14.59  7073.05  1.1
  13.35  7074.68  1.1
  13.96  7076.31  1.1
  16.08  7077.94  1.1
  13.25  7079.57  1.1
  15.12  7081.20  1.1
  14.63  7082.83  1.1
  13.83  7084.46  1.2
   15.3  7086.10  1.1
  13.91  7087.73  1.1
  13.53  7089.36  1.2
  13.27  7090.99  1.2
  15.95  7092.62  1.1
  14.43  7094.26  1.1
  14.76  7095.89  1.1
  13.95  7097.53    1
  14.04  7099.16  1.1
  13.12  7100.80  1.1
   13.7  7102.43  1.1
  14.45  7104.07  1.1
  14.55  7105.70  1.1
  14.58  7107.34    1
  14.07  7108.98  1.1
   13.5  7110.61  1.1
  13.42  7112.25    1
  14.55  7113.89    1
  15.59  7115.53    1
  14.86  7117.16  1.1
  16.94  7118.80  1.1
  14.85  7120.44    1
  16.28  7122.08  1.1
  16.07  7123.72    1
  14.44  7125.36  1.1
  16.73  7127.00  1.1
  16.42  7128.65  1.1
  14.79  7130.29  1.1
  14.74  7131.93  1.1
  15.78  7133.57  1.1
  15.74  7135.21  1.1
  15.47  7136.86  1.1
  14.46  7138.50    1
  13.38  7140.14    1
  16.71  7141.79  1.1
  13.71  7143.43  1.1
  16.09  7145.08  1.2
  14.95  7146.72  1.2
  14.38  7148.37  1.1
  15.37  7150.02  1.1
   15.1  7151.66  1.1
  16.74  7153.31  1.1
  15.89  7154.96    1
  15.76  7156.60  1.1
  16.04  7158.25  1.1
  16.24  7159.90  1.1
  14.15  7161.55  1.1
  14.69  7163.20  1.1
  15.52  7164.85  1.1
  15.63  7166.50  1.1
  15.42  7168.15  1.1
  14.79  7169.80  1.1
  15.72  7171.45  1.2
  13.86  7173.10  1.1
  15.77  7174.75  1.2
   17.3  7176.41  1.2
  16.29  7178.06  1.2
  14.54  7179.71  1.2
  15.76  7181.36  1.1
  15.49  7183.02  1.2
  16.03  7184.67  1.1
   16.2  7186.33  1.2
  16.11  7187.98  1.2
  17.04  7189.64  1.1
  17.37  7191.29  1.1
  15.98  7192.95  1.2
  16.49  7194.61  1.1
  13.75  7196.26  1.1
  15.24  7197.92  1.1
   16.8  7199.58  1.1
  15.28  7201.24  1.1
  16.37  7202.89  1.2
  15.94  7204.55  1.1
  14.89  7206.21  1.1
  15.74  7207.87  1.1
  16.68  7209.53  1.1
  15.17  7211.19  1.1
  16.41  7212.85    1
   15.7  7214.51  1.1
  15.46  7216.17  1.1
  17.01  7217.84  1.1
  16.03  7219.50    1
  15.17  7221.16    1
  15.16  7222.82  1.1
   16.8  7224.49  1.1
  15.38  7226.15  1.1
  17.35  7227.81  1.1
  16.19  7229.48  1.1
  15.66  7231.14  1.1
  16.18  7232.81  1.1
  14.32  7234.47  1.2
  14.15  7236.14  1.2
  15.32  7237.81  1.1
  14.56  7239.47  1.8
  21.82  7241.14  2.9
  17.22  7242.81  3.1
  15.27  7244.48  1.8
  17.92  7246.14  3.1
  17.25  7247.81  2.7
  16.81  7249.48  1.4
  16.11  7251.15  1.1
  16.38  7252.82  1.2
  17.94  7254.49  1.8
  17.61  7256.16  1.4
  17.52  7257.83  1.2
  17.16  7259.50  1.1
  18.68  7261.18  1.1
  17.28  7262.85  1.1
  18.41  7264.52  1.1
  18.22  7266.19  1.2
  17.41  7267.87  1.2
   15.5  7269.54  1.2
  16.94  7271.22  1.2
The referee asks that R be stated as 0.11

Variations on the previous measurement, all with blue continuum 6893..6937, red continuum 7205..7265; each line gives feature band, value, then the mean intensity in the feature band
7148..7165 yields 0.04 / 15.5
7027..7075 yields 0.10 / 14.2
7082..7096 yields 0.10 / 14.4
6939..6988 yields 0.04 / 14.7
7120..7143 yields 0.04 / 15.4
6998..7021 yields 0.11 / 13.9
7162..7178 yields 0.05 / 15.4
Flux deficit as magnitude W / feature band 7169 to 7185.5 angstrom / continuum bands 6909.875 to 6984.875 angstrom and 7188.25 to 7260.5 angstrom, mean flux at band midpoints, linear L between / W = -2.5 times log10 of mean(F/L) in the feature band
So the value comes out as 0.03 mag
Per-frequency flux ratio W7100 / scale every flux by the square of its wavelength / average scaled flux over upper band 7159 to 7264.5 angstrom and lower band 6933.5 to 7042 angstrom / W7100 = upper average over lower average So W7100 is 1.2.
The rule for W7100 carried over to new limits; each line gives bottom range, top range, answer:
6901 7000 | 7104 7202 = 1.11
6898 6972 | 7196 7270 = 1.19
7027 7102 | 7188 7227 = 1.16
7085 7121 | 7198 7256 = 1.16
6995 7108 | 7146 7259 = 1.18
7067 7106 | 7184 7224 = 1.15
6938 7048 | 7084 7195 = 1.10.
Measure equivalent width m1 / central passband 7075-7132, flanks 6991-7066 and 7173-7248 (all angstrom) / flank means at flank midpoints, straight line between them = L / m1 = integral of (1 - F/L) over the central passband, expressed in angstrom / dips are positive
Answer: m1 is 0.8 angstrom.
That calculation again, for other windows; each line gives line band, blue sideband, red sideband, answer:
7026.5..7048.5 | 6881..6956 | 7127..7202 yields 1.6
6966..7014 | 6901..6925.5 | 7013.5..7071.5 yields 1.0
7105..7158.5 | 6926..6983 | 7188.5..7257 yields 2.0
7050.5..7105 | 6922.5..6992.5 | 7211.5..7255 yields 4.1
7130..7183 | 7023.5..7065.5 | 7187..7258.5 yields 0.4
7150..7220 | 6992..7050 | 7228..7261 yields 0.9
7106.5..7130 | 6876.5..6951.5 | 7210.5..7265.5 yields 1.2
